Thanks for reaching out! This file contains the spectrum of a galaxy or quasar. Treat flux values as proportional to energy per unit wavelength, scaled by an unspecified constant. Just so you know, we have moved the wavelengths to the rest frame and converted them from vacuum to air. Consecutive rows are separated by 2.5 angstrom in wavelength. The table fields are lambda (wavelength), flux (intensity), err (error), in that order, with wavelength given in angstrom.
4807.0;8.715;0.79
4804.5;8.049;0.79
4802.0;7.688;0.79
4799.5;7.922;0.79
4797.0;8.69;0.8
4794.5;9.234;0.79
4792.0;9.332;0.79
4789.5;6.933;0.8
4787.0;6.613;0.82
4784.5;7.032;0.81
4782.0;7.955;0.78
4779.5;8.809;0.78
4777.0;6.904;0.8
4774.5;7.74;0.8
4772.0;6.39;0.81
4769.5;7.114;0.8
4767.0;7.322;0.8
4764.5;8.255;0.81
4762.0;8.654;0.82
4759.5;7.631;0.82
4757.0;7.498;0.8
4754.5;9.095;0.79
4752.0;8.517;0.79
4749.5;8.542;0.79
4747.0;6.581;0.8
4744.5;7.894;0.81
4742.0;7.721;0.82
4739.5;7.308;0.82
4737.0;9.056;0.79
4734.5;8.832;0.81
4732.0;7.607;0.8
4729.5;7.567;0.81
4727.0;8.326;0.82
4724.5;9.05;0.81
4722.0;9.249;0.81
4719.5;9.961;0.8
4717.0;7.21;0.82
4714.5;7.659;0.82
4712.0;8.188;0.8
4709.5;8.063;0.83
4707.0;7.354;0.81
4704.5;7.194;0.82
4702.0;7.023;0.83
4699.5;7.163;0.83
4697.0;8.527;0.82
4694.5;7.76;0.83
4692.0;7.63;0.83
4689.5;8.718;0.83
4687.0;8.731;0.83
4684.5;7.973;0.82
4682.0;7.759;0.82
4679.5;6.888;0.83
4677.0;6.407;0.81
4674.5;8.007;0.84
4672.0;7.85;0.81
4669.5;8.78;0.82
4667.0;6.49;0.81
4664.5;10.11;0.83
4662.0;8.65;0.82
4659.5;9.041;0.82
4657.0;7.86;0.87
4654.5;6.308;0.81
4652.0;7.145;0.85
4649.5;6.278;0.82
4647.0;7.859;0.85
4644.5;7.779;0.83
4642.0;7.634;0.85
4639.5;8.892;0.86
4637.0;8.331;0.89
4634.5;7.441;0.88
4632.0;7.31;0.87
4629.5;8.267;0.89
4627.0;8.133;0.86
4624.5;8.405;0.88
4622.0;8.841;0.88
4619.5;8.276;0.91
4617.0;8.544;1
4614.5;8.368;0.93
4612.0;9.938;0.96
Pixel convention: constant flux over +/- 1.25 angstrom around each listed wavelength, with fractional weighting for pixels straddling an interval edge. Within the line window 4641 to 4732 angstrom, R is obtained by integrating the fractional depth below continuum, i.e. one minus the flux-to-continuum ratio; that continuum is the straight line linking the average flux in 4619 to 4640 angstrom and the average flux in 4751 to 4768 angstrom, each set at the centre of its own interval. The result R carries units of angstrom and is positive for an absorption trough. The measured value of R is 3.1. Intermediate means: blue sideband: 8.18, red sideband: 8.15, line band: 7.89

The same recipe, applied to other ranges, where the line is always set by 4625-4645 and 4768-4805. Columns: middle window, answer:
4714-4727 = -1.31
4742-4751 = 0.13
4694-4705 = 0.49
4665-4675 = 0.00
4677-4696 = 0.20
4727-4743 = -0.43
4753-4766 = -0.70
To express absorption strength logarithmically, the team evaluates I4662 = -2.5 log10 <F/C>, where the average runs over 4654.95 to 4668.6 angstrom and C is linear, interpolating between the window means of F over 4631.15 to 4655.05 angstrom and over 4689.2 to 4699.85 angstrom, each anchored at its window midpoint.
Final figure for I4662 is -0.08 mag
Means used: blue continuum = 7.54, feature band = 8.31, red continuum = 7.96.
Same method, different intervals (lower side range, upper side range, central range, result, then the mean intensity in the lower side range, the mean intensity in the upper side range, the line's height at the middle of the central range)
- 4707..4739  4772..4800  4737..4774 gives 0.04 mag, 8.33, 7.86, 8.09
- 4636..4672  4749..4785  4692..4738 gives -0.03 mag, 7.93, 7.83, 7.88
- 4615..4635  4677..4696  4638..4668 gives 0.02 mag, 8.19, 7.83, 8.02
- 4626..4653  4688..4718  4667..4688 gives 0.00 mag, 7.74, 7.72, 7.73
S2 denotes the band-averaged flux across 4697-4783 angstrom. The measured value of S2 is 7.93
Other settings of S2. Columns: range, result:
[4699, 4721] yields 7.79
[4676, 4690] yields 7.72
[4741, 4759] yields 7.97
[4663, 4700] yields 7.94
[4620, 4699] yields 7.93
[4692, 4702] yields 7.69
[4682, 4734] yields 8.05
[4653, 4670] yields 8.14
